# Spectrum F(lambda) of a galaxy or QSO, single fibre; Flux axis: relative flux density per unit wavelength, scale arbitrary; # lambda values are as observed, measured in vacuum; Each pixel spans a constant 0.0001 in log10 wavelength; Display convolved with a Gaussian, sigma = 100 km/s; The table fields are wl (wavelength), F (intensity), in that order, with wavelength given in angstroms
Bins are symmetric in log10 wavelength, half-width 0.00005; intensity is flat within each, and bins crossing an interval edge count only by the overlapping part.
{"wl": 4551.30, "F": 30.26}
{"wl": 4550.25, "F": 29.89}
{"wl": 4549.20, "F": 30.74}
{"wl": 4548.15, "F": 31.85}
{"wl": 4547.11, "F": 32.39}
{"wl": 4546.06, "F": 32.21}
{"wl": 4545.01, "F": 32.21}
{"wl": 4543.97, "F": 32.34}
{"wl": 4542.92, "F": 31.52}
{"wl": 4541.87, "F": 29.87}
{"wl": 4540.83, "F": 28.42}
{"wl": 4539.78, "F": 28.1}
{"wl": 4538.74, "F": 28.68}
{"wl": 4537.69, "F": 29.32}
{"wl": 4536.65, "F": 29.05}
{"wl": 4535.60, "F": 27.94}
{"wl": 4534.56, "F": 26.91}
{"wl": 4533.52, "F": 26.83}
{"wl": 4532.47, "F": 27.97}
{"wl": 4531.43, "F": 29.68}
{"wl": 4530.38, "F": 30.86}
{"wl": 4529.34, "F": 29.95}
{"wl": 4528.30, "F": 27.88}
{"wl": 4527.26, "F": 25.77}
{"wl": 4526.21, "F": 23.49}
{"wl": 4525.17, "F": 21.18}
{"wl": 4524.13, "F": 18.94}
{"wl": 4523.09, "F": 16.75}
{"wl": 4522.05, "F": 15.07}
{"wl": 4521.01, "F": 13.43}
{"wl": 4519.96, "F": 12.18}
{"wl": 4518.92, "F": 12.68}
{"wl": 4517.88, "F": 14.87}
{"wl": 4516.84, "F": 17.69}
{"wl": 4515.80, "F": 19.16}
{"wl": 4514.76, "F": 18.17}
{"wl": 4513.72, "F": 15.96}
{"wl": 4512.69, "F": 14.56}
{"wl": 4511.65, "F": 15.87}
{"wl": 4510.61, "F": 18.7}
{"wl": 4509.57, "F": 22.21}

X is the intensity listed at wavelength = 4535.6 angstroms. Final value 27.94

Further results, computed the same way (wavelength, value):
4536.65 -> 29.05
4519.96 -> 12.18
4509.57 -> 22.21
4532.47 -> 27.97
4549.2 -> 30.74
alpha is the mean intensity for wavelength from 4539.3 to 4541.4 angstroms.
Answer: 28.3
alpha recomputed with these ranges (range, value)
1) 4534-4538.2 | 28.3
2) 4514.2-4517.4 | 18.3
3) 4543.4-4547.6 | 32.2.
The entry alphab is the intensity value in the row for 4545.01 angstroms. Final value 32.21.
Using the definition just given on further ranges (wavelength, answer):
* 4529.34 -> 29.95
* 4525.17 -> 21.18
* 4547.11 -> 32.39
